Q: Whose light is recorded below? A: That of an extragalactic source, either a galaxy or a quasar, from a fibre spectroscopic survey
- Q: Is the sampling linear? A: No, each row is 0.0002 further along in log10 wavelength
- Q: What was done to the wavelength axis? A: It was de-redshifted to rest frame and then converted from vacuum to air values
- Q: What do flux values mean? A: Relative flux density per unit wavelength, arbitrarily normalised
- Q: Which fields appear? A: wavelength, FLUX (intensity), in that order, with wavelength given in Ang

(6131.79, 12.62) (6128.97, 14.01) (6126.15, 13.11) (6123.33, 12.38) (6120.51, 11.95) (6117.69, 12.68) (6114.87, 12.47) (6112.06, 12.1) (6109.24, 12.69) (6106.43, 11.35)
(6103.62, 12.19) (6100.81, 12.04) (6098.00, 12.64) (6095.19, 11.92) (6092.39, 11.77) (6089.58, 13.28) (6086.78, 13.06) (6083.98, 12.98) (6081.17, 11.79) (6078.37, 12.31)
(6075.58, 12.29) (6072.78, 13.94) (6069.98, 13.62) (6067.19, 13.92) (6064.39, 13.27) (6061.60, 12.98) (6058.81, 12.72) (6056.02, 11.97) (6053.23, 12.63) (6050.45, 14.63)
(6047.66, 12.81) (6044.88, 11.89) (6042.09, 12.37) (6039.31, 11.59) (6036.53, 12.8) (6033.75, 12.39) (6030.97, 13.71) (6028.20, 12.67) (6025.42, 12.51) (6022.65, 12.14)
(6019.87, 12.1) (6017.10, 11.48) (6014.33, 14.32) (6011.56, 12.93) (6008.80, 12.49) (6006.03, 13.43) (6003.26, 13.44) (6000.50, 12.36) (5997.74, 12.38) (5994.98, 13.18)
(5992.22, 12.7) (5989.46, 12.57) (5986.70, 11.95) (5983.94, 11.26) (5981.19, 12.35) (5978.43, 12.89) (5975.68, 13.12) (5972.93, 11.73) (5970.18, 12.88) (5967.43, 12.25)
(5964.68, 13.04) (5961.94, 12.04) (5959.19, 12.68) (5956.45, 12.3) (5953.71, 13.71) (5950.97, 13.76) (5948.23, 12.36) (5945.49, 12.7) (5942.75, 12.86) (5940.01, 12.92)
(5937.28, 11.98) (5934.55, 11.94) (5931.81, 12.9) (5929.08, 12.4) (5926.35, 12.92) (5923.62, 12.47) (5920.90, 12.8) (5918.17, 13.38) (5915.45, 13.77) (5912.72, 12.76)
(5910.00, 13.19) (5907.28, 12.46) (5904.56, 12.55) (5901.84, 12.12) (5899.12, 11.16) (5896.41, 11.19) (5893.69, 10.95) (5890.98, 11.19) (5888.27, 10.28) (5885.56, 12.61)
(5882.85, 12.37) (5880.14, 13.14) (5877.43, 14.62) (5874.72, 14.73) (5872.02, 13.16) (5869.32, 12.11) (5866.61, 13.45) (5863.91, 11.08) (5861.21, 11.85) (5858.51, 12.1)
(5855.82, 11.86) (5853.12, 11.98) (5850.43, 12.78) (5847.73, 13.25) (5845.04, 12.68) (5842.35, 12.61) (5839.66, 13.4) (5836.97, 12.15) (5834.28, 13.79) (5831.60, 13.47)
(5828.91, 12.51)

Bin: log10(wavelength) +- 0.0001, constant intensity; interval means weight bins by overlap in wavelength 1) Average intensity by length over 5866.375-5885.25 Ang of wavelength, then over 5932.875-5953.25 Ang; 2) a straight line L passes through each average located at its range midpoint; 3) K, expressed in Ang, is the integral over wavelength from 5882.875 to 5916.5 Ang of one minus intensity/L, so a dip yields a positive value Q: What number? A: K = 2.8 Ang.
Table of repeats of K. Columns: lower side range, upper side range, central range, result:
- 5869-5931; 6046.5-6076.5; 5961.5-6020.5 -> 1.4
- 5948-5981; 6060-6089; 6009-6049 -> 1.1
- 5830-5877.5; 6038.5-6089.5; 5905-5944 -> 0.1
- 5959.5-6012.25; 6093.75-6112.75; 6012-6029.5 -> -0.2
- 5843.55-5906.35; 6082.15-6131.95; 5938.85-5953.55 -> -0.7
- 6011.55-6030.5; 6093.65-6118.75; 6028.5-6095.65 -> -1.9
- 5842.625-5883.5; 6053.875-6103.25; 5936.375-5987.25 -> 0.6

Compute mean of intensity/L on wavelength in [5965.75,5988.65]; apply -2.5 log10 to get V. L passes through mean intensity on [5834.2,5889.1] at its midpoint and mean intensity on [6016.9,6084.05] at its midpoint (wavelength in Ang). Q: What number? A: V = 0.033 mag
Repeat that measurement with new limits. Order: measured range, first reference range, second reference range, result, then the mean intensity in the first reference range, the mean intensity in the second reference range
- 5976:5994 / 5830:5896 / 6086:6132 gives 0.01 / 12.5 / 12.5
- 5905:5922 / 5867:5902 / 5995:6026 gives -0.05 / 12.3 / 12.7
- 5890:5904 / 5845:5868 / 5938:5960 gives 0.11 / 12.3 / 12.9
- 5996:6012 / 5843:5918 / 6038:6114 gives -0.03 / 12.4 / 12.6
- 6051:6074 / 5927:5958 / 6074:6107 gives -0.07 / 12.7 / 12.3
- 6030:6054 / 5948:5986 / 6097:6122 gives -0.03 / 12.6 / 12.2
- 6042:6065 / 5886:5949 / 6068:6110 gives -0.03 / 12.3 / 12.5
